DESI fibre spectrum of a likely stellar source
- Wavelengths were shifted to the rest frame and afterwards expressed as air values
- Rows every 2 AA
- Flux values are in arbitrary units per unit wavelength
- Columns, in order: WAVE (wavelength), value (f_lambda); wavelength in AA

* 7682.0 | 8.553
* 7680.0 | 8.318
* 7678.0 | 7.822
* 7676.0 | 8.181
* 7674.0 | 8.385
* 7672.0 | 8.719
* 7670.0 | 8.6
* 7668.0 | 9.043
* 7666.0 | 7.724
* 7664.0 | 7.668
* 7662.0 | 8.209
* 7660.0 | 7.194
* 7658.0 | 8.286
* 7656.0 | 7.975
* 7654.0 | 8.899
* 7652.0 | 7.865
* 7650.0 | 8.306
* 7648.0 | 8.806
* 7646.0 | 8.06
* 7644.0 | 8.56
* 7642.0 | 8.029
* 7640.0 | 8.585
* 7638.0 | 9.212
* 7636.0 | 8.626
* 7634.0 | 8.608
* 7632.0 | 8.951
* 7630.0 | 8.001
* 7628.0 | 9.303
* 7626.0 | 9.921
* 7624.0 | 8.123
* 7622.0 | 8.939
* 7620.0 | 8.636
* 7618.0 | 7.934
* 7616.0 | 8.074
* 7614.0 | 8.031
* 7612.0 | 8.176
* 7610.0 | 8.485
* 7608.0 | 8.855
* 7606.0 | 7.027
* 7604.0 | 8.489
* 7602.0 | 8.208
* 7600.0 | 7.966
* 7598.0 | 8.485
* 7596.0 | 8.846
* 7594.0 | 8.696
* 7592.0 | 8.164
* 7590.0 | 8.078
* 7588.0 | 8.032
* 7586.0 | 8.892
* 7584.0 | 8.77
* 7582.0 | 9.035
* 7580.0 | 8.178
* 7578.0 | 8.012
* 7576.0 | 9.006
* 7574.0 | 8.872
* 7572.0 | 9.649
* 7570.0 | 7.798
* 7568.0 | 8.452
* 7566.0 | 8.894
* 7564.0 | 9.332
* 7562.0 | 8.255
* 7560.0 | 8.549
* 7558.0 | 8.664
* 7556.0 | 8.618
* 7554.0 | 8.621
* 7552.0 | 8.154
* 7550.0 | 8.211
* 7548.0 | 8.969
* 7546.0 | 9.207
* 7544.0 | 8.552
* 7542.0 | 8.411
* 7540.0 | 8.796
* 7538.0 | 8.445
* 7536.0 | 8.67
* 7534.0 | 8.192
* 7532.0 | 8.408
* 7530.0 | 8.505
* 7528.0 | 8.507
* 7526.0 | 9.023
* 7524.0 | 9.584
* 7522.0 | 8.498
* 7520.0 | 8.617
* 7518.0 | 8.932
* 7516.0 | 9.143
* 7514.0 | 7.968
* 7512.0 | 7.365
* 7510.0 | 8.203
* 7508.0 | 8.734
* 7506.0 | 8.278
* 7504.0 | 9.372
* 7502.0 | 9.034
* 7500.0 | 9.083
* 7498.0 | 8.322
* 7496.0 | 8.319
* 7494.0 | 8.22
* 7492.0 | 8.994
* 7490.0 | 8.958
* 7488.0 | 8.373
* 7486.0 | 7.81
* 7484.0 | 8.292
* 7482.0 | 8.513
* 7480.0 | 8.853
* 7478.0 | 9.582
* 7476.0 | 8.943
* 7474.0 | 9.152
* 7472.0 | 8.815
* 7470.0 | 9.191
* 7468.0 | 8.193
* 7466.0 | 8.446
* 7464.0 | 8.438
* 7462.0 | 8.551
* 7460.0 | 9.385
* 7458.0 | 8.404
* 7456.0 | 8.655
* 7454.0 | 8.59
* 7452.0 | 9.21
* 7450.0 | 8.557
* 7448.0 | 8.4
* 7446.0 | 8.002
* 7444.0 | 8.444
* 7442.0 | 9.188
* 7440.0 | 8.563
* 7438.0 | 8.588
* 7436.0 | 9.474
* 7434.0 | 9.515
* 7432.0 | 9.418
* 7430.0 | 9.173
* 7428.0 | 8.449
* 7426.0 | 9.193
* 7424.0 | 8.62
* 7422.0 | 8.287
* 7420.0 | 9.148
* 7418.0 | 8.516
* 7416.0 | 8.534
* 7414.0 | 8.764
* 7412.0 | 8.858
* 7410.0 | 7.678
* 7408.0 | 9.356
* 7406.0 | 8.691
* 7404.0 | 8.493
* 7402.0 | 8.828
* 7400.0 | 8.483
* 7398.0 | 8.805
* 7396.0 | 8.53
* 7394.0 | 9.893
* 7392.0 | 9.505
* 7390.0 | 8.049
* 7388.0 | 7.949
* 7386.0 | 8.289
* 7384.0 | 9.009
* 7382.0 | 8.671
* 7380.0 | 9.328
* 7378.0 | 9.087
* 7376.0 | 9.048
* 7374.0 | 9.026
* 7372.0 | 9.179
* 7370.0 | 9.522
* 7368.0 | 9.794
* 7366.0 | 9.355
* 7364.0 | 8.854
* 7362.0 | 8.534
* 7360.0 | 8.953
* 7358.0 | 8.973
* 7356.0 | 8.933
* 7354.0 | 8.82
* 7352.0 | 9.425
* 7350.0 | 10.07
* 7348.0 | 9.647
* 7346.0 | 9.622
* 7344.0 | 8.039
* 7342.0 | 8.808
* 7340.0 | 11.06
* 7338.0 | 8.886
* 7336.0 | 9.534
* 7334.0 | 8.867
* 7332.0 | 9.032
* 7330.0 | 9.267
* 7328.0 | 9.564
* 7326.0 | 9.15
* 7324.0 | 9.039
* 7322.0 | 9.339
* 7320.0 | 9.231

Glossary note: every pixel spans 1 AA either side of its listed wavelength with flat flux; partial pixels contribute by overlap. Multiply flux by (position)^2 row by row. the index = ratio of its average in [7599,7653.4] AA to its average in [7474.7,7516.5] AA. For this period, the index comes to 1.02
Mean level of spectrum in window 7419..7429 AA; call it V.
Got 8.74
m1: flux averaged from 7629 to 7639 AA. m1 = 8.68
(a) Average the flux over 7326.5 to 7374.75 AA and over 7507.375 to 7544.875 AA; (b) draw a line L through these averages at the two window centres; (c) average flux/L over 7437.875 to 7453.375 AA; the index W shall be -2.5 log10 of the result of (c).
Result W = 0.03 mag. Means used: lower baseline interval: 9.24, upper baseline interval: 8.55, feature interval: 8.62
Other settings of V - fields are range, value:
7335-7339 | 9.21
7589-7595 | 8.31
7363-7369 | 9.33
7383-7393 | 8.56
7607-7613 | 8.51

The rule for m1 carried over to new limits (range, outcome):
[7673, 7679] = 8.13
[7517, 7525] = 8.91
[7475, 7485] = 8.84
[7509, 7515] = 7.85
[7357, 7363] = 8.82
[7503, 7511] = 8.65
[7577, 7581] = 8.1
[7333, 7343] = 9.43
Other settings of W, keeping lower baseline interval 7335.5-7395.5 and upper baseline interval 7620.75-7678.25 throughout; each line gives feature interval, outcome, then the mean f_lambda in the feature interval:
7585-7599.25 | 0.017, 8.45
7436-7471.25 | 0.031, 8.66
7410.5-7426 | 0.039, 8.68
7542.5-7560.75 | 0.008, 8.61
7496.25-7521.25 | 0.025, 8.58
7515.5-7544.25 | 0.006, 8.68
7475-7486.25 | 0.015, 8.72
